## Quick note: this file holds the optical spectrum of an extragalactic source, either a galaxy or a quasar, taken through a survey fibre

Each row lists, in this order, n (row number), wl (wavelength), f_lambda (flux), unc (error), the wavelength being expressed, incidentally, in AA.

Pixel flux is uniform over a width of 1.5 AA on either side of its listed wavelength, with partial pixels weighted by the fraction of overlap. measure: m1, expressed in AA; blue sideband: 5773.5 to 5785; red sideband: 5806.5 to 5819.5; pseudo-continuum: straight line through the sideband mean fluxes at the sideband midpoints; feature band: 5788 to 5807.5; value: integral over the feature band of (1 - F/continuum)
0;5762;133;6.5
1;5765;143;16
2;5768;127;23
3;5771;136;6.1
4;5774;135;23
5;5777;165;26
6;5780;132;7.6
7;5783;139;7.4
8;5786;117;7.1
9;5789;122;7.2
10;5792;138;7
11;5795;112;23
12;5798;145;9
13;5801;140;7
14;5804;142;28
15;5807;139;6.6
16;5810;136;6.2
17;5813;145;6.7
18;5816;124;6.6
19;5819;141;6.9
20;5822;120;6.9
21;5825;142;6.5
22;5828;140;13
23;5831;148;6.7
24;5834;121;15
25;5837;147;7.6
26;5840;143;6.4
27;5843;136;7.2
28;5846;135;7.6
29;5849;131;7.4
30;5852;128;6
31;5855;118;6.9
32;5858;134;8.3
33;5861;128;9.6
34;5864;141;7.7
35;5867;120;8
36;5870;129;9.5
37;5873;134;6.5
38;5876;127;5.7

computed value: 0.7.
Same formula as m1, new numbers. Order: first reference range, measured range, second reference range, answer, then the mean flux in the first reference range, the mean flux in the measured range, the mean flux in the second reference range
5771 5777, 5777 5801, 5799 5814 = 1.61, 143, 132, 140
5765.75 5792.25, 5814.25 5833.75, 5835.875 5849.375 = 0.37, 135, 135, 139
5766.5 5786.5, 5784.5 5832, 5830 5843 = 1.27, 137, 134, 139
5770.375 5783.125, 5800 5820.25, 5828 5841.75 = 0.38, 142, 138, 140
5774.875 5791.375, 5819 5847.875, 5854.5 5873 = -1.21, 135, 137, 129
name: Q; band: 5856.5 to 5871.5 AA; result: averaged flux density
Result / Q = 130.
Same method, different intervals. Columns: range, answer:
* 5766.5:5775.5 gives 133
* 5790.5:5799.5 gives 132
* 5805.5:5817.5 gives 136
